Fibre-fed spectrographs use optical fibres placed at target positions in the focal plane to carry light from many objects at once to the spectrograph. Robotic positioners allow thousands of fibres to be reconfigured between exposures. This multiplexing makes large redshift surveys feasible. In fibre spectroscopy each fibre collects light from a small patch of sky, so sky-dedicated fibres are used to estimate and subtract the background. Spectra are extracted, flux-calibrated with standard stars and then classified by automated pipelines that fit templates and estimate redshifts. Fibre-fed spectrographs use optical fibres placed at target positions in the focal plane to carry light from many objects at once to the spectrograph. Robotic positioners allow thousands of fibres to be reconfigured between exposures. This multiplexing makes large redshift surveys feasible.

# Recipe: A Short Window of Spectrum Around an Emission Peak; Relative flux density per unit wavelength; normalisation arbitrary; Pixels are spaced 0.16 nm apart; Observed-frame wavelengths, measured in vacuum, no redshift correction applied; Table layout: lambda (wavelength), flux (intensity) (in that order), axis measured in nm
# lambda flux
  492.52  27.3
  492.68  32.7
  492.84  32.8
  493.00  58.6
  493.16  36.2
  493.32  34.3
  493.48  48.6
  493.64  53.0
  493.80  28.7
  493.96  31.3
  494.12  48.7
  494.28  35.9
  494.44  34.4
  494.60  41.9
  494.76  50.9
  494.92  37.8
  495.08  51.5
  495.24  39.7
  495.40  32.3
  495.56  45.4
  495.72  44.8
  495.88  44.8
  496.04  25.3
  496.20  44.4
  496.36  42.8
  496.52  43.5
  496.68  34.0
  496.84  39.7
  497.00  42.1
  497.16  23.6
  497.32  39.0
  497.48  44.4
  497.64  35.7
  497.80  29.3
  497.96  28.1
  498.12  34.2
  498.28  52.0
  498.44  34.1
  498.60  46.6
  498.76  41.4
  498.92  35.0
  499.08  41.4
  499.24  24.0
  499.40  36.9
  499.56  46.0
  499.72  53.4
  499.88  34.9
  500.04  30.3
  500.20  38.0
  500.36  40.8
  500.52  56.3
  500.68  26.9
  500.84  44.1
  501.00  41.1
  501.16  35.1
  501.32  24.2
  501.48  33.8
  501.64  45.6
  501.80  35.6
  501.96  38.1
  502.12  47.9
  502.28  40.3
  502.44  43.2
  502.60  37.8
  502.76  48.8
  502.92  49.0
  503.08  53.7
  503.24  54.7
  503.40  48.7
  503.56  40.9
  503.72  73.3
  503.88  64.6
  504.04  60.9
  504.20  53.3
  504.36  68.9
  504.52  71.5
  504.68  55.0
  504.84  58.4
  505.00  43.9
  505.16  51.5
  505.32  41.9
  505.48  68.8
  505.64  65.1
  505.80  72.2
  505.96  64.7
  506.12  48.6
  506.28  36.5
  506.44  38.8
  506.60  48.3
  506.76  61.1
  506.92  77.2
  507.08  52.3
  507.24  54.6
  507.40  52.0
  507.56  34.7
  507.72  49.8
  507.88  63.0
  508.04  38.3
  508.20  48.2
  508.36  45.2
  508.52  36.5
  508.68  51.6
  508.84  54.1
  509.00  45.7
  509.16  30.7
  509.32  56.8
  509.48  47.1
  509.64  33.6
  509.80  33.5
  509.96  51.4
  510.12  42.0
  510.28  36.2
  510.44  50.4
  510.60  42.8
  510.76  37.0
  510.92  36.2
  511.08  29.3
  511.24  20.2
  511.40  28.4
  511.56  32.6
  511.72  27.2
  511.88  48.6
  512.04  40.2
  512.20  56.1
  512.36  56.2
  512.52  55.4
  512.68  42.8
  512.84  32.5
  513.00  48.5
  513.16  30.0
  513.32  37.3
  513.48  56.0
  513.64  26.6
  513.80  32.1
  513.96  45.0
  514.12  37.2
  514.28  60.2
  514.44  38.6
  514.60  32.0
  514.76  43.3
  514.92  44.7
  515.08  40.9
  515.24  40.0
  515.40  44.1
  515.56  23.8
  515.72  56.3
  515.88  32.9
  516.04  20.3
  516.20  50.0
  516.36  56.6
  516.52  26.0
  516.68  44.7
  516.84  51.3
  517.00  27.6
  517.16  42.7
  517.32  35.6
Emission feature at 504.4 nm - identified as Mg II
